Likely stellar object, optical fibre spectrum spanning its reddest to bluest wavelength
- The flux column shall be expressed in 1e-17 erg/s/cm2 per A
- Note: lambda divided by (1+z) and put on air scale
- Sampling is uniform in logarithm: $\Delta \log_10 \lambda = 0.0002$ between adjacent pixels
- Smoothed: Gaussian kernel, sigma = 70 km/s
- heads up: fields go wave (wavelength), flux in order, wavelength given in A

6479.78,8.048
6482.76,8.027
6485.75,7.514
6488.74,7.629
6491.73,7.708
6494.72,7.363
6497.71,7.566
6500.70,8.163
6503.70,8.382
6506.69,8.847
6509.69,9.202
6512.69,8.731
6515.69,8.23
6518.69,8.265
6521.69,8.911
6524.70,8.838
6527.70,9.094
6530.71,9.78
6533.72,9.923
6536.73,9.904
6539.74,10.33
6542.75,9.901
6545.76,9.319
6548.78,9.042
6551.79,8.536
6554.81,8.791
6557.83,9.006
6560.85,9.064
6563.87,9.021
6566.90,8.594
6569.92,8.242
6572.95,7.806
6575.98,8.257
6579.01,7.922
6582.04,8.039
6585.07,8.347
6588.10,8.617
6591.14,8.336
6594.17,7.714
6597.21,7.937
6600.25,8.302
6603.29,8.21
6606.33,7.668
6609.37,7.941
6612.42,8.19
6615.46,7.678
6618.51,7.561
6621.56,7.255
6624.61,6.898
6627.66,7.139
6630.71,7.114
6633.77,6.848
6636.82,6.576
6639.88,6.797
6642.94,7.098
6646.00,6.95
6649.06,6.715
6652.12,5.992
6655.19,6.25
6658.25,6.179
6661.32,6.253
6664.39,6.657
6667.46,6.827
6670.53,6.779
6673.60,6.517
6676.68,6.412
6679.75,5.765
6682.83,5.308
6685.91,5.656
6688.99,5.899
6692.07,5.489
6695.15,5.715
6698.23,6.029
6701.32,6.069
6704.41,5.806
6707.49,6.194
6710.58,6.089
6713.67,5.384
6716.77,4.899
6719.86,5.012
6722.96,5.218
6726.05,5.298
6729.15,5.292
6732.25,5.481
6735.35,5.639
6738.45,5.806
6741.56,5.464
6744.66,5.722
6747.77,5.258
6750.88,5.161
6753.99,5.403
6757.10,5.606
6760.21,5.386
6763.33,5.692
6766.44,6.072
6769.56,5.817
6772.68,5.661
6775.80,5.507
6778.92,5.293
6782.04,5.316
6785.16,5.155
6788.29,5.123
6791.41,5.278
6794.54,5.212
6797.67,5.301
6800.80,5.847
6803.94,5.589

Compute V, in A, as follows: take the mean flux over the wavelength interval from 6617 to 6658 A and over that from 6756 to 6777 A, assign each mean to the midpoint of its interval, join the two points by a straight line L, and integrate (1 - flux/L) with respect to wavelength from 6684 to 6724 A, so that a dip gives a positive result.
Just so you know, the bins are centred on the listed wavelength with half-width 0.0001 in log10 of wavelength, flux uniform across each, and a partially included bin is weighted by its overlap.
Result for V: 3.8 A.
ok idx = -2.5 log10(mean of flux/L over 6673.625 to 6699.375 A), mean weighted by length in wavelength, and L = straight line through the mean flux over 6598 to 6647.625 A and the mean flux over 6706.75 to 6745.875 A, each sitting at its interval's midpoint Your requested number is 0.071 mag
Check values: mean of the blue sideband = 7.39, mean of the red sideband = 5.48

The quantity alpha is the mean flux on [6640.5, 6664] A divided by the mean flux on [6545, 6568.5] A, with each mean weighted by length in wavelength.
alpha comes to 0.73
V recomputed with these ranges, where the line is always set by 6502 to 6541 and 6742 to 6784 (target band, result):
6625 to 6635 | 0.6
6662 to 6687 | 2.2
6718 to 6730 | 1.8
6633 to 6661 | 2.6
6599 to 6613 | -0.4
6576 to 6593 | -0.2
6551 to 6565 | -0.6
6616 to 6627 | 0.5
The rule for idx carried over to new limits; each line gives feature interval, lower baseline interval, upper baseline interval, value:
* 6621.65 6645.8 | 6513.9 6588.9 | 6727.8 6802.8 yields 0.093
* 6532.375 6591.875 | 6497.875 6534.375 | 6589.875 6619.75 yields -0.061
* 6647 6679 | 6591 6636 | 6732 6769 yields 0.069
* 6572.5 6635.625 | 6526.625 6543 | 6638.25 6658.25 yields 0.008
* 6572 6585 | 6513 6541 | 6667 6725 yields 0.018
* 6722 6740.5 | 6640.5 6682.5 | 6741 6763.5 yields 0.042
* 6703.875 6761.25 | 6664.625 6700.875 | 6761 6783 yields 0.065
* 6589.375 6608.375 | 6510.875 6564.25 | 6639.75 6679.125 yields -0.027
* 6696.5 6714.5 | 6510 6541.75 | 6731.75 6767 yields 0.056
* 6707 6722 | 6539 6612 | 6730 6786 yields 0.147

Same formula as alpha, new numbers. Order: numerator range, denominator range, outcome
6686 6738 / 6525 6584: 0.62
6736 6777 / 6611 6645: 0.78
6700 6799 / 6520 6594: 0.62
